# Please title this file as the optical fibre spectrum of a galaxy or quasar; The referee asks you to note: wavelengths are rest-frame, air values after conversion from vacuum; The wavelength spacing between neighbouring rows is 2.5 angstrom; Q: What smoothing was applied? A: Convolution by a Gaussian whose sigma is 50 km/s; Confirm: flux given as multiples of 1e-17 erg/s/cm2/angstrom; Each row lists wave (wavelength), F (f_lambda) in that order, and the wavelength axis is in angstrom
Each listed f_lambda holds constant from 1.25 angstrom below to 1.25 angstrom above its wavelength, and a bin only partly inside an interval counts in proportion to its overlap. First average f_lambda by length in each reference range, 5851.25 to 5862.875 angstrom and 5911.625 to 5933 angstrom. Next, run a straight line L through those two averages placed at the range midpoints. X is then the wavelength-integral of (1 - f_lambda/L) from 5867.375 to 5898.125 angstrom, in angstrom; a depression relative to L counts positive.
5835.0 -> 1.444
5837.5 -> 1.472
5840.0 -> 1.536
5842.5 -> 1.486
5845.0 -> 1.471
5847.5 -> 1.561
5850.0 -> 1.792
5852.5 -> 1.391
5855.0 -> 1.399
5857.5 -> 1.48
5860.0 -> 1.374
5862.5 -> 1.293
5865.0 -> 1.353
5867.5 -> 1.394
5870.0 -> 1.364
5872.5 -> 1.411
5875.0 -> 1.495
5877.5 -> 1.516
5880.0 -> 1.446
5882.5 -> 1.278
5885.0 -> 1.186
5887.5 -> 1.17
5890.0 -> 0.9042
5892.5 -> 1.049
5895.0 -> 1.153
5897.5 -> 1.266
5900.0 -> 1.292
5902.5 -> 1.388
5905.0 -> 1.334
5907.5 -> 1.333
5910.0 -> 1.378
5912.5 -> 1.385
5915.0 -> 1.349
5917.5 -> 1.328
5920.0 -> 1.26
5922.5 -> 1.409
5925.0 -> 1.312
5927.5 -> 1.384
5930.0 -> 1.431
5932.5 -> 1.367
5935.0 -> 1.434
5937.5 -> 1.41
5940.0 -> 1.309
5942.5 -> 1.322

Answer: 2.3 angstrom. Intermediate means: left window 1.39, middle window 1.28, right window 1.36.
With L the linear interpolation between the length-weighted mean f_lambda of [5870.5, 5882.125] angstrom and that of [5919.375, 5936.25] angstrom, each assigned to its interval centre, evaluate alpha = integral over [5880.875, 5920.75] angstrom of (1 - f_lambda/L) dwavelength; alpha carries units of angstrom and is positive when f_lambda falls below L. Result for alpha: 4.4 angstrom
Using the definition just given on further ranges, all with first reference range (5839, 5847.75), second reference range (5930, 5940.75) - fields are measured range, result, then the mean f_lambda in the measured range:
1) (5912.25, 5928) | 0.7 angstrom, 1.34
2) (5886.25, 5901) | 3.1 angstrom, 1.14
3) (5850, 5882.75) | 1.3 angstrom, 1.42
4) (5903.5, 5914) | 0.5 angstrom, 1.36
